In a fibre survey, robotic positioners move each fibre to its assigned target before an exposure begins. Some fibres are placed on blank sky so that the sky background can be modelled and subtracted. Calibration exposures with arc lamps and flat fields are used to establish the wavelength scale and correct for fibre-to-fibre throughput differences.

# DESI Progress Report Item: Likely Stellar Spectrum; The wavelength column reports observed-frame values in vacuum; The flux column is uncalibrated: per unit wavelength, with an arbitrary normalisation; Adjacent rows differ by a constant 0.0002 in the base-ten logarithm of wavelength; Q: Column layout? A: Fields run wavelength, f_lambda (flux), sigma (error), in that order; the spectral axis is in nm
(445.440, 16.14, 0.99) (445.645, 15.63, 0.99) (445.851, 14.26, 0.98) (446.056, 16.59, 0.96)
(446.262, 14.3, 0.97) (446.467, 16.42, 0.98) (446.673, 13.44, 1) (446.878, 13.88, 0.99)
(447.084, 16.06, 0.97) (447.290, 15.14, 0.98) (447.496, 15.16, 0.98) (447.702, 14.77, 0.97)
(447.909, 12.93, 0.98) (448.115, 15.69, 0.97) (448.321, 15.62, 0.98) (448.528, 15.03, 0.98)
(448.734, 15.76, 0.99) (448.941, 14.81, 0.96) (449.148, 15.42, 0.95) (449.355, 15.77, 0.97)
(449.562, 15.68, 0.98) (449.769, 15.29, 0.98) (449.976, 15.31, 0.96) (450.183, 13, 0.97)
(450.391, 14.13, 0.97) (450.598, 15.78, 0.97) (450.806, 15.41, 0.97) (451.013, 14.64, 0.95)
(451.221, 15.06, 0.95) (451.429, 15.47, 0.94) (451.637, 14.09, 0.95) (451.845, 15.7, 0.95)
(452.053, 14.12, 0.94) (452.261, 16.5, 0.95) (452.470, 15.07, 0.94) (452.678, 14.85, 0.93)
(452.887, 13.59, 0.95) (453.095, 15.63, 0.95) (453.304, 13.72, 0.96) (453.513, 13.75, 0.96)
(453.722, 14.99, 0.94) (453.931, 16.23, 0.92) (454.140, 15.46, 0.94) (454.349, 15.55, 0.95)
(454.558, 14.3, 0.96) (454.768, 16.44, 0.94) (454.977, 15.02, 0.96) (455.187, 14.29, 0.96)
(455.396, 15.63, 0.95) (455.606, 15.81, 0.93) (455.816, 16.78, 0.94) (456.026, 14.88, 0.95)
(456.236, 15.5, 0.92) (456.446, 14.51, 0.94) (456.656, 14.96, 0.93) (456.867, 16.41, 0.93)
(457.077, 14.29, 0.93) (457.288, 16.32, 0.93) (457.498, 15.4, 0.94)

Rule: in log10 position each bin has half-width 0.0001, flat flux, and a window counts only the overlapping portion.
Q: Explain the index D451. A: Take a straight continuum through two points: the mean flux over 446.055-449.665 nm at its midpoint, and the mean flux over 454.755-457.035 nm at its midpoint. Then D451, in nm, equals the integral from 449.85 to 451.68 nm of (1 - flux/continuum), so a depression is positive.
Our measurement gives 0.050 nm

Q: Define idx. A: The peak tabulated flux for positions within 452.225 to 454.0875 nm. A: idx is 16.5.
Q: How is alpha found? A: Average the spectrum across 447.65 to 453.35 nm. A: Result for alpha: 15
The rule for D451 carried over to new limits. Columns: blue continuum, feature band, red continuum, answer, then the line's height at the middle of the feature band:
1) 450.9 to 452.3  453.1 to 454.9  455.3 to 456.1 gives 0.05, 15.5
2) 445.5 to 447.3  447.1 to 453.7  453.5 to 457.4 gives 0.12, 15.2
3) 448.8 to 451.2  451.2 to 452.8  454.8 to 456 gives 0.01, 15.2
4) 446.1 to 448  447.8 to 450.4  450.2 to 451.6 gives -0.03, 14.8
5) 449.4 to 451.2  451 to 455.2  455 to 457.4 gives 0.04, 15.2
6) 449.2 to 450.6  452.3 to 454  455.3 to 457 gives 0.05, 15.3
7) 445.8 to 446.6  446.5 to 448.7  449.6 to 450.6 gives 0.04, 15.1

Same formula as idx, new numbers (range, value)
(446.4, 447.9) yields 16.42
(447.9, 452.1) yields 15.78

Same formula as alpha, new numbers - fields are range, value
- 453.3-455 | 15.1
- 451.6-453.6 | 14.7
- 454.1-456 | 15.5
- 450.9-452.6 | 15.1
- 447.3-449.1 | 15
